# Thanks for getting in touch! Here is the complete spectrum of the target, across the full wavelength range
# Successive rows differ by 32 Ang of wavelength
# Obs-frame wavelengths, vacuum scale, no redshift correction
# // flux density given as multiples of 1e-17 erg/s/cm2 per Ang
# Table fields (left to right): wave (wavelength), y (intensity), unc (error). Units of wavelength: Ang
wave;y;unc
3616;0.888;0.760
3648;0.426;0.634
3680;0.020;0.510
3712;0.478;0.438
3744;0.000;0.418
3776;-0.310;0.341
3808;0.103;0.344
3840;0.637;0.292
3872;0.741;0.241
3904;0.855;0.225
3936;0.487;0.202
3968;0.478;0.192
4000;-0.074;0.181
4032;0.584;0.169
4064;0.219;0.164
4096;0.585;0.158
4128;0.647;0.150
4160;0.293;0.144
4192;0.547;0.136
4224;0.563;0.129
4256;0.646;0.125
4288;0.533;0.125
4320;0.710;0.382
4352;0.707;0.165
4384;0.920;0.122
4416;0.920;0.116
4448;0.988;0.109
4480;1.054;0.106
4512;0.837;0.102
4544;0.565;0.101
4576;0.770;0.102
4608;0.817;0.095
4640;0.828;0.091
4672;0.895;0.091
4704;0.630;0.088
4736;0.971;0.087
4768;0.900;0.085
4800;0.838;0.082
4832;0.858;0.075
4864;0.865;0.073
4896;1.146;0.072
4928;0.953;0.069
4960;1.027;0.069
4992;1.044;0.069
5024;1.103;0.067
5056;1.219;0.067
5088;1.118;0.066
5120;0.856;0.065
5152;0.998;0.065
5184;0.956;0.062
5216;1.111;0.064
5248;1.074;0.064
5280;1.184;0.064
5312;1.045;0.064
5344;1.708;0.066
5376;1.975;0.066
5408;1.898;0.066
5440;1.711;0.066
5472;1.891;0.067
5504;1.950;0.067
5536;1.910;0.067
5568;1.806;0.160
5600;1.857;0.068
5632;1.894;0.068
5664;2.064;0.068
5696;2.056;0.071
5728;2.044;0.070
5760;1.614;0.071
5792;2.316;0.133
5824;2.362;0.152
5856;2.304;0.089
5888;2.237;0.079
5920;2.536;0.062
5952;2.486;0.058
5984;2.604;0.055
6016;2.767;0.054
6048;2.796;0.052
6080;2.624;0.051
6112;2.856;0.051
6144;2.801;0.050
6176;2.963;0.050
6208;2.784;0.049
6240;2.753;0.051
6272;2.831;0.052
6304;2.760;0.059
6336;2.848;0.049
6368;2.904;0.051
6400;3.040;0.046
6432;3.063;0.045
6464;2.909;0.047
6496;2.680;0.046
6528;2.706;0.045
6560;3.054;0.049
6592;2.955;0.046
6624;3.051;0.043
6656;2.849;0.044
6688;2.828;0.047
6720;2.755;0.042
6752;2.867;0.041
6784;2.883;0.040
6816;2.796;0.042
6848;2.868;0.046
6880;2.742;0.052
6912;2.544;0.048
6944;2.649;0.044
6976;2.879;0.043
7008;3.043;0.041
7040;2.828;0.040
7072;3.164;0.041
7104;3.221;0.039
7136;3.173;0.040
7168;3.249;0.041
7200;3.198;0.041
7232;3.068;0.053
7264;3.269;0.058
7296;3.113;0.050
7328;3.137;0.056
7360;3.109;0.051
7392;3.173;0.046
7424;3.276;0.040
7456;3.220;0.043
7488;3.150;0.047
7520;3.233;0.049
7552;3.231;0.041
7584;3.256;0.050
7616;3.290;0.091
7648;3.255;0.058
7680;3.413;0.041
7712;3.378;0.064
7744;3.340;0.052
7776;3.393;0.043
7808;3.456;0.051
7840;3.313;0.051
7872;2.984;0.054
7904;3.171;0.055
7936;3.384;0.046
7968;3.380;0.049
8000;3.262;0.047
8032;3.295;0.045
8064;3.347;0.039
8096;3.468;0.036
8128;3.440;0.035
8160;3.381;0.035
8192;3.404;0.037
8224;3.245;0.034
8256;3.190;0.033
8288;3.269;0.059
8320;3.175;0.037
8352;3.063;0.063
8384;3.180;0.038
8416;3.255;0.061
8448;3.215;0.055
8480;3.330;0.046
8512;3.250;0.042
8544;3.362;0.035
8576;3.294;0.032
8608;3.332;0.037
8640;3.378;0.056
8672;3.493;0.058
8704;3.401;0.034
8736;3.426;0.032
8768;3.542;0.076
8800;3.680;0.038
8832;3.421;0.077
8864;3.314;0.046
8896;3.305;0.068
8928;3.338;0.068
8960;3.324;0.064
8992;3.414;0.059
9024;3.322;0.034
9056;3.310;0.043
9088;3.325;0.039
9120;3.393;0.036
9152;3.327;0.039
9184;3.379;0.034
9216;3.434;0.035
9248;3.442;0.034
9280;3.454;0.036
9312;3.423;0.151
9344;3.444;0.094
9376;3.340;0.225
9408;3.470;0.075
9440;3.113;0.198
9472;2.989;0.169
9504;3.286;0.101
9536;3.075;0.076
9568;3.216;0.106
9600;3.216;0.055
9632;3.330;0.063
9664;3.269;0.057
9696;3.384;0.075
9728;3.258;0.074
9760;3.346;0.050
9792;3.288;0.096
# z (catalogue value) 0.338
